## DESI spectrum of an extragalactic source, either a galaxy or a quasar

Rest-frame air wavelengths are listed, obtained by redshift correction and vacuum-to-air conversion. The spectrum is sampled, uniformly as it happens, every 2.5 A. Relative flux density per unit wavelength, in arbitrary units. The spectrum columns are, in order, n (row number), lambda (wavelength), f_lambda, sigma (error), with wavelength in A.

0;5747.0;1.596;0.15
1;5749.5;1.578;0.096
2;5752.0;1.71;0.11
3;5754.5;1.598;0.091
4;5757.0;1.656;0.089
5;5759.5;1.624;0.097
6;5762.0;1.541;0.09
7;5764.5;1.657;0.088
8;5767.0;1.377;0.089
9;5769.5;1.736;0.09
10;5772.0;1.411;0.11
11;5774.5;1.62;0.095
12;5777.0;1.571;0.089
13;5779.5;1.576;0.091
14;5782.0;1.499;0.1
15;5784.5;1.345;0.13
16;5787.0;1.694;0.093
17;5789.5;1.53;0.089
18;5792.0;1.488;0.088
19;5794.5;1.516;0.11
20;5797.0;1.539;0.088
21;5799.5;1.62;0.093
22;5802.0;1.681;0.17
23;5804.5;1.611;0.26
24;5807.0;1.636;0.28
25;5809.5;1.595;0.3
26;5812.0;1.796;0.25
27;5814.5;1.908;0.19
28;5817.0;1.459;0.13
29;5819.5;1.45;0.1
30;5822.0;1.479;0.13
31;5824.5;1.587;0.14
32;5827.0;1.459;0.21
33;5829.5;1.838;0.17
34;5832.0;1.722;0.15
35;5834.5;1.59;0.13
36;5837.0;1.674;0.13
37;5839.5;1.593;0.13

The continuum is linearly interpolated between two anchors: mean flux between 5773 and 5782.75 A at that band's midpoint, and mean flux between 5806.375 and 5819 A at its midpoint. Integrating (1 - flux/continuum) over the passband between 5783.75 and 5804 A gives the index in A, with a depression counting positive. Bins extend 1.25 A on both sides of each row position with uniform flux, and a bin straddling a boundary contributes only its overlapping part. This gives 0.7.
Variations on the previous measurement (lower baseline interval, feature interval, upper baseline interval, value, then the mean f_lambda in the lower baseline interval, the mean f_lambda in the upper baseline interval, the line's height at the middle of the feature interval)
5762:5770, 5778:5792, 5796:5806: 0.60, 1.57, 1.62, 1.59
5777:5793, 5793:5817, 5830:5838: -0.83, 1.53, 1.68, 1.59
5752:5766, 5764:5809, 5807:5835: 1.73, 1.62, 1.63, 1.62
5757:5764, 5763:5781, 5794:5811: 0.47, 1.6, 1.61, 1.6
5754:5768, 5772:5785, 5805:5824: 0.56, 1.58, 1.62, 1.59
